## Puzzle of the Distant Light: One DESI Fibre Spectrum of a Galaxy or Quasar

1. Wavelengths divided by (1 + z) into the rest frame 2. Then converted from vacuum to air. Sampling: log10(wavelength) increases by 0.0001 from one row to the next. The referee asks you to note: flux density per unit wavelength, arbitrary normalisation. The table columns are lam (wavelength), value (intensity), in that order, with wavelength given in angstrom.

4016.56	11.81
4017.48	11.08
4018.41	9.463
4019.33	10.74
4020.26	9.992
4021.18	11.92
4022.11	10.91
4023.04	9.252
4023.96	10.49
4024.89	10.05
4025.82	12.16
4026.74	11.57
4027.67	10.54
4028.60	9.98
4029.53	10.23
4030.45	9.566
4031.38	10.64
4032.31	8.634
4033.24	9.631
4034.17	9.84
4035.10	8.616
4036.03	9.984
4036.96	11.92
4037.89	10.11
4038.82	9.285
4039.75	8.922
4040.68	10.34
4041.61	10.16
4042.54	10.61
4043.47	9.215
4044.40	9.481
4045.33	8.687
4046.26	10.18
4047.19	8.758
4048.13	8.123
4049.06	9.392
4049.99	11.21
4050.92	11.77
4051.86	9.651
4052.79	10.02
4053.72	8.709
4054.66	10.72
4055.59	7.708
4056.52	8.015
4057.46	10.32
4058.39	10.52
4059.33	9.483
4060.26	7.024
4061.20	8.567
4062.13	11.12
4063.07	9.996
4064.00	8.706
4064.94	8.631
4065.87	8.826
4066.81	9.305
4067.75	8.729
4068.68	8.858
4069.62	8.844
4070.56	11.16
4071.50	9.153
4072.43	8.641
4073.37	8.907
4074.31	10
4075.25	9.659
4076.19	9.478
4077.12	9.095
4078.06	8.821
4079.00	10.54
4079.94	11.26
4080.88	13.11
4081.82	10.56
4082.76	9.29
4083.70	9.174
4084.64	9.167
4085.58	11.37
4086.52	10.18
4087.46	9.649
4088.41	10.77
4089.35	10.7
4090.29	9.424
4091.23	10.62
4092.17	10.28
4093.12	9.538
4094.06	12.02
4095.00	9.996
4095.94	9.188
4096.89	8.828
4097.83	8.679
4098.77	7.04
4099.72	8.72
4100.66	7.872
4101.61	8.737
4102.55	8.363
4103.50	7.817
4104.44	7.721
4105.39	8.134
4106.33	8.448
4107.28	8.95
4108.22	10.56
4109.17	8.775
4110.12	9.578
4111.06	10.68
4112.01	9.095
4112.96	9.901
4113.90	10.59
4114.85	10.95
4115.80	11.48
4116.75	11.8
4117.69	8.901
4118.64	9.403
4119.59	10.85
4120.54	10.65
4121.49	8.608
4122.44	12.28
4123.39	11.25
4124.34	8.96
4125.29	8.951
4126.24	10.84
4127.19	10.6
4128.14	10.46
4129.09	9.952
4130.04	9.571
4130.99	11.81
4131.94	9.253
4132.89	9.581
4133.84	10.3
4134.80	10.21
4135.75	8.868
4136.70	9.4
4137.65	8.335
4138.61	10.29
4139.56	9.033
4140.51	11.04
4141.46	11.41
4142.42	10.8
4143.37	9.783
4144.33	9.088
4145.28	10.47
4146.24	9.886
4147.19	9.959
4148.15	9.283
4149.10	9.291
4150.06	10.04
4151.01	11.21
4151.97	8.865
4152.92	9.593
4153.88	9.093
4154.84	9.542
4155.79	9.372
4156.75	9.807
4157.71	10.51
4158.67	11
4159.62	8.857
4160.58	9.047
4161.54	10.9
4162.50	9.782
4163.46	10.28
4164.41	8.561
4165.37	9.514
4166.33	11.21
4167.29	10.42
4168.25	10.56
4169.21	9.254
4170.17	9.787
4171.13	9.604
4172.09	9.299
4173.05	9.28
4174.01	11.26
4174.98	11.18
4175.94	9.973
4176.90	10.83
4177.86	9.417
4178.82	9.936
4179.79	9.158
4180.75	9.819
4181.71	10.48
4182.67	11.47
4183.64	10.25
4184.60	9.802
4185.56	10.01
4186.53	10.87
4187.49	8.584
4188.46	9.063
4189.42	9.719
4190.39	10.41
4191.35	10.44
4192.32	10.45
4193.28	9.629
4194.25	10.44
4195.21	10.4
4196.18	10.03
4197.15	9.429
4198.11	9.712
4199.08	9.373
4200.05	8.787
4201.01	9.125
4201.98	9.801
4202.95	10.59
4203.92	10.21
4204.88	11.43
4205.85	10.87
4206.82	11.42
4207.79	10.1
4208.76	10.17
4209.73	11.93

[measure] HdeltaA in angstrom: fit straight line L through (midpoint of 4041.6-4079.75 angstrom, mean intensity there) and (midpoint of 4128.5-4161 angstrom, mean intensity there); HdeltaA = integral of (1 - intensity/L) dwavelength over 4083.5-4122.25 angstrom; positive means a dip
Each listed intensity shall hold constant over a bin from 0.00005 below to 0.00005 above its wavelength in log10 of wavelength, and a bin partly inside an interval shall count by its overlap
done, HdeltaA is 0.1 angstrom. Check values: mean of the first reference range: 9.44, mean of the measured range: 9.61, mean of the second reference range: 9.84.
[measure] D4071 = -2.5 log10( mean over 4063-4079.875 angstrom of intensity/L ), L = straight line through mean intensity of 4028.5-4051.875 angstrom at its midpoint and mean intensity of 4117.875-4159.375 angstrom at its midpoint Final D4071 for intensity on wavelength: 0.060 mag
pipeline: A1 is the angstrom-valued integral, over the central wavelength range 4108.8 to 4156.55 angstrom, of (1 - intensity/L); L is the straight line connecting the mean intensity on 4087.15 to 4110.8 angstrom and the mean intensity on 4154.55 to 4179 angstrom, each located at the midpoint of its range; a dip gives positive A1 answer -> -2.0 angstrom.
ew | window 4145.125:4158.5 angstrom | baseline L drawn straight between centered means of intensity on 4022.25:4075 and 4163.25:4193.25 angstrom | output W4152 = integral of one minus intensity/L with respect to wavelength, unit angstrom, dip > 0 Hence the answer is 0.2 angstrom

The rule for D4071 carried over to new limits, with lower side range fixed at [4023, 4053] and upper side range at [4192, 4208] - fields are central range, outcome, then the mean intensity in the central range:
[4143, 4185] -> 0.02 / 9.93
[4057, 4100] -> 0.04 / 9.66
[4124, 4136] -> 0.01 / 9.98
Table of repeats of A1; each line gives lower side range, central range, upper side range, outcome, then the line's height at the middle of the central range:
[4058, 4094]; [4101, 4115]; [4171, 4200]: 0.9 angstrom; 9.81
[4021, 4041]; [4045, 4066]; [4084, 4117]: 1.2 angstrom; 9.96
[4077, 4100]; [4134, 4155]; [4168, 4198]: 0.4 angstrom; 9.99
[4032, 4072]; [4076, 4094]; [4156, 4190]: -1.1 angstrom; 9.64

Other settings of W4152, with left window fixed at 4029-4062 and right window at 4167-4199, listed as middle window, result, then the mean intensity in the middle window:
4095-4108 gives 1.8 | 8.45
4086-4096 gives -0.5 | 10.3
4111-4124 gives -0.8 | 10.4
